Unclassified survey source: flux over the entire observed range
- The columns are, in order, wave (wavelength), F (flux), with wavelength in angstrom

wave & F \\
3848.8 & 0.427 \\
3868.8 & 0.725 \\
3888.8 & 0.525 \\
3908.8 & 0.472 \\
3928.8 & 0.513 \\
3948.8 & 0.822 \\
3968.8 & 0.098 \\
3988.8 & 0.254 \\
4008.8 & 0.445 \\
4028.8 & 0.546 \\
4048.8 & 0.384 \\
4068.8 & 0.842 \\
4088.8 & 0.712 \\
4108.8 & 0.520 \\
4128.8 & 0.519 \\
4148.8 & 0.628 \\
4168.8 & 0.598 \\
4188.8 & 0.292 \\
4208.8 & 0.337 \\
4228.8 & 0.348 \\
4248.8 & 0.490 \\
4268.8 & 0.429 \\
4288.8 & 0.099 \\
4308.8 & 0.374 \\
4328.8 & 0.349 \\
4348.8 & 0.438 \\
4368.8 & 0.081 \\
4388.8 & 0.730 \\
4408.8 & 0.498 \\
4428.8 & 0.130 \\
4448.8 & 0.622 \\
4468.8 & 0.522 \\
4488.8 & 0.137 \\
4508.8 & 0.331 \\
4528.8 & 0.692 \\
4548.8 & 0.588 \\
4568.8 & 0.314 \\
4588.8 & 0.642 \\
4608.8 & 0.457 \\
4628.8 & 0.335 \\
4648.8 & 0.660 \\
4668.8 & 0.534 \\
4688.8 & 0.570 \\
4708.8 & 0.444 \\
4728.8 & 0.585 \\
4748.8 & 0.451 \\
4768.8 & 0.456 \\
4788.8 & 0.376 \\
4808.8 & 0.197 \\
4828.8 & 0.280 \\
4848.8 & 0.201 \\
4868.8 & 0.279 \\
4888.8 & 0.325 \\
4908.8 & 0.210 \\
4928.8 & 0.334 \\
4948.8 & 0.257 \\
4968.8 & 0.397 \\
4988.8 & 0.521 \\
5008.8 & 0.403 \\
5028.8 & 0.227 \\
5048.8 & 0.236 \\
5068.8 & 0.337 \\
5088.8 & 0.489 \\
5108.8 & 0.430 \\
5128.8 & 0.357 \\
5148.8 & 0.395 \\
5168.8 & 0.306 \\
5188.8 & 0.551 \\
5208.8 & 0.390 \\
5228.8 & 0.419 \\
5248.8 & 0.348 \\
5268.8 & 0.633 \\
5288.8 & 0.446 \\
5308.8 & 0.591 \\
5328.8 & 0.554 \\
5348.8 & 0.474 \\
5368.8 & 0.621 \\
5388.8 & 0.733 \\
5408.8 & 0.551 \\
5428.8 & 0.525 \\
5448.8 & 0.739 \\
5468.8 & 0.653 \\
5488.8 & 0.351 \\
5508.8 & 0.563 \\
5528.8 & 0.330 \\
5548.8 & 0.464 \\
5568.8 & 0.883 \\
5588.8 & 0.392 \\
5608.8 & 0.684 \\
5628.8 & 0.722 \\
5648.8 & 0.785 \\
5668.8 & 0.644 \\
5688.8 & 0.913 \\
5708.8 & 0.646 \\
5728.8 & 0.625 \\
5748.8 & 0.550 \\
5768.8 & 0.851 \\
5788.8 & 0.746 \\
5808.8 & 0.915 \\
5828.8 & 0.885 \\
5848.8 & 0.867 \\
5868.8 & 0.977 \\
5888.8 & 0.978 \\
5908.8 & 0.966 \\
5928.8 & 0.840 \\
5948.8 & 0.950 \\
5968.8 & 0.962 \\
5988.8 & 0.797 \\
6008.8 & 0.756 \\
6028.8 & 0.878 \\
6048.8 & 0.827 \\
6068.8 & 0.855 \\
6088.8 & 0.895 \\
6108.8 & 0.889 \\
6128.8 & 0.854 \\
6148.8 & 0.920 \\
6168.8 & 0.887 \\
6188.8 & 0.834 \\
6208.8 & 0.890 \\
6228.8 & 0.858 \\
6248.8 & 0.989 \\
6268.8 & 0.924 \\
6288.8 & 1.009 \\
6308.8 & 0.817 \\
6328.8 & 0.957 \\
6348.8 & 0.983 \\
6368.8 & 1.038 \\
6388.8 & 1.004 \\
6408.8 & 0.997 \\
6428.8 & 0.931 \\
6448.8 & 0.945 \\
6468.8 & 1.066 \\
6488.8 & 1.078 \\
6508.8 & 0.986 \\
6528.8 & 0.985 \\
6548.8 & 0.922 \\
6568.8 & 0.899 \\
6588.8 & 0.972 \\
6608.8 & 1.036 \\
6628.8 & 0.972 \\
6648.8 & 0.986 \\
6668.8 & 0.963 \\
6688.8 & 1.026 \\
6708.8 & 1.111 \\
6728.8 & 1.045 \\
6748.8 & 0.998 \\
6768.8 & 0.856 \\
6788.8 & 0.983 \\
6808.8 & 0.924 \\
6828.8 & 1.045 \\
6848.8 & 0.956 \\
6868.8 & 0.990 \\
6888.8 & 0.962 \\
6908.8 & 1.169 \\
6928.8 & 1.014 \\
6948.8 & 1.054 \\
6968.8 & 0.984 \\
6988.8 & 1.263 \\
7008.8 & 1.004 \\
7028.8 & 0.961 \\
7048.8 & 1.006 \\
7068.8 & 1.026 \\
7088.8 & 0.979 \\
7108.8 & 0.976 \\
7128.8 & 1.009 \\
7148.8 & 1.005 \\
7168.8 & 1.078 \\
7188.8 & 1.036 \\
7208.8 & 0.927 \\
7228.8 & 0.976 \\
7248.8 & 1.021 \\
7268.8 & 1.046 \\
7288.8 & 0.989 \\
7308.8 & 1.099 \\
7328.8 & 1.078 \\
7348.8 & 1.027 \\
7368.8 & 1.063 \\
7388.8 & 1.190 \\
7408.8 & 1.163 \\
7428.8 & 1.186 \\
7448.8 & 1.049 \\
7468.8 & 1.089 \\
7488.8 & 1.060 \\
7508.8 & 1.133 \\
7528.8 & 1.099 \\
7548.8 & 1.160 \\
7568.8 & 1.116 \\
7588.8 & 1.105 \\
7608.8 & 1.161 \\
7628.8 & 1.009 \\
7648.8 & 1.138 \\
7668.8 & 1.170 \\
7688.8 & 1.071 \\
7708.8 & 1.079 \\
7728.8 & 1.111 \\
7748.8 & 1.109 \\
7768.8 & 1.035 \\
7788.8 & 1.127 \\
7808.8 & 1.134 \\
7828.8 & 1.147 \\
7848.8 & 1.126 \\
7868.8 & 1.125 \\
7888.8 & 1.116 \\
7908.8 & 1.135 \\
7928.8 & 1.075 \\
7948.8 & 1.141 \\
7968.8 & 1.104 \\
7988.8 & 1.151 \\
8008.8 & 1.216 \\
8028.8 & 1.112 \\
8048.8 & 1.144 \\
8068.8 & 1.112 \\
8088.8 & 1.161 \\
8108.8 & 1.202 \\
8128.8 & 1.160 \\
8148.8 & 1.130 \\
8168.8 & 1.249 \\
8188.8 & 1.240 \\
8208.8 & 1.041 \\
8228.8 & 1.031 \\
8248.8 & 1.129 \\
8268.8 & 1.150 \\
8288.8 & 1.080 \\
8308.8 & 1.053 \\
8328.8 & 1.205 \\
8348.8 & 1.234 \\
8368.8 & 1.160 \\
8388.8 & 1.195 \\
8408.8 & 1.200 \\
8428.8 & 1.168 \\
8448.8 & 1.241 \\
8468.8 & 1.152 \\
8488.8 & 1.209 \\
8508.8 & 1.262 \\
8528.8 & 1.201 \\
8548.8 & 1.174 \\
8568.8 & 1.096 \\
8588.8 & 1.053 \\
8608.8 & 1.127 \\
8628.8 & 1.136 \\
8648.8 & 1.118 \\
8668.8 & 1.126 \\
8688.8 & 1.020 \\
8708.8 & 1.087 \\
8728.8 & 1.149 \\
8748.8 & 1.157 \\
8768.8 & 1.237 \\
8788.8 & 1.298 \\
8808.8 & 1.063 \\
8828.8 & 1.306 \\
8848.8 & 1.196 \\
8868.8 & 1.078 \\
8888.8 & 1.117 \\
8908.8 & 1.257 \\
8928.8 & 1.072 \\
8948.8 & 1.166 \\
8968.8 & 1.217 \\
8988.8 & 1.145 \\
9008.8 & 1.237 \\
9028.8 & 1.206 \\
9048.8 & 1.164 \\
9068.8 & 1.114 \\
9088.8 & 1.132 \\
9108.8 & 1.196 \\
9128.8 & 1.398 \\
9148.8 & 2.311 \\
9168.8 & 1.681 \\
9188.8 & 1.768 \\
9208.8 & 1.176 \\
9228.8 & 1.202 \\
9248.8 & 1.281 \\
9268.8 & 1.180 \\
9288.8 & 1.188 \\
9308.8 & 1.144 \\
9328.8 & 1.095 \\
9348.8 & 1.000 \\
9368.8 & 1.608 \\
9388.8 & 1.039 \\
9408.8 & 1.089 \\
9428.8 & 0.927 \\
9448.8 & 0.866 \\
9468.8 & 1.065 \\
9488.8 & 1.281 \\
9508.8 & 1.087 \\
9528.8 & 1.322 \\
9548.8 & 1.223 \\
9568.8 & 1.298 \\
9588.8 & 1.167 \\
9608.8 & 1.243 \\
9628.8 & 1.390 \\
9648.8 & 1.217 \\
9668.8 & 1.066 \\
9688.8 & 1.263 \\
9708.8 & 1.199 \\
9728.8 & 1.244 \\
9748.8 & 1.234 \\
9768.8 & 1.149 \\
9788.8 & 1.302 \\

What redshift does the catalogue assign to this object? 0.39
